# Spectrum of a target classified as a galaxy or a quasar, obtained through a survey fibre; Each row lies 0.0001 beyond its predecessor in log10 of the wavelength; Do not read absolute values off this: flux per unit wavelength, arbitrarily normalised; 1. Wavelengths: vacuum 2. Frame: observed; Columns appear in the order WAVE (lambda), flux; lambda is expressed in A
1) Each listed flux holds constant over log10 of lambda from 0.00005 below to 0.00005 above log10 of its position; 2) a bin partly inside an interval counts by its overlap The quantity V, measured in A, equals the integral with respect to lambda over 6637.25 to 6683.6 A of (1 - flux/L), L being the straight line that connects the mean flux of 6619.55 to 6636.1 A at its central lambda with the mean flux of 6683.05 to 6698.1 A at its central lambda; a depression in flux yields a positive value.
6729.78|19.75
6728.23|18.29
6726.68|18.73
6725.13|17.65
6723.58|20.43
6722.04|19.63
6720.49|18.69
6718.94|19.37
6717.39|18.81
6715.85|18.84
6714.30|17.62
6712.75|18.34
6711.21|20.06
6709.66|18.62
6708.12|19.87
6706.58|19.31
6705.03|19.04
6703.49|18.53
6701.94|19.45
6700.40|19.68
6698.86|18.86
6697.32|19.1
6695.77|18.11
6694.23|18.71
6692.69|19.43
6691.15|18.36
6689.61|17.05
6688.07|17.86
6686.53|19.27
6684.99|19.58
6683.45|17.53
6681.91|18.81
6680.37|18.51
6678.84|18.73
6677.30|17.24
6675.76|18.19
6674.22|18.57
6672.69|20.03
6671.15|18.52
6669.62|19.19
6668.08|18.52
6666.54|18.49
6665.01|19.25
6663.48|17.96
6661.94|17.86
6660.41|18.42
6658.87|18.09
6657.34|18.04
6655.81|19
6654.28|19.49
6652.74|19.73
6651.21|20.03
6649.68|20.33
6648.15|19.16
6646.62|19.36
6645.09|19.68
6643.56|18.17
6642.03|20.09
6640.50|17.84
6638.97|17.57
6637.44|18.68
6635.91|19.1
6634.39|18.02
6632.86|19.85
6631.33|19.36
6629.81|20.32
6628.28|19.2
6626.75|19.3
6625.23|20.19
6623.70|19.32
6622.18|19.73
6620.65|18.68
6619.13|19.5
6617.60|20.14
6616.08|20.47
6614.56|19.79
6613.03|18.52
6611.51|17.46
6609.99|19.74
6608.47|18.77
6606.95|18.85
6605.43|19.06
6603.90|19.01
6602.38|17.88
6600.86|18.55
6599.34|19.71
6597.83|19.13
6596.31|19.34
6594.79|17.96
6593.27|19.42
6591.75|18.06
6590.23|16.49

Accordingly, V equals 0.4 A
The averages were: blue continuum 19.4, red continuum 18.5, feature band 18.8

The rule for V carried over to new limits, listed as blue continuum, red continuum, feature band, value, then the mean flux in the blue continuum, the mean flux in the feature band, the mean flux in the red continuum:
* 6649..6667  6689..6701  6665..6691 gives 0.3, 18.9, 18.5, 18.7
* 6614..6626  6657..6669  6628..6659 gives -0.2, 19.7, 19.1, 18.3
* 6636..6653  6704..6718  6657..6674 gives 0.4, 19.1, 18.6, 18.9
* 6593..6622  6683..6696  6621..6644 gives -0.3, 19.1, 19.1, 18.5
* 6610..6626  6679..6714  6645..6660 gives -0.1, 19.4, 19.3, 18.8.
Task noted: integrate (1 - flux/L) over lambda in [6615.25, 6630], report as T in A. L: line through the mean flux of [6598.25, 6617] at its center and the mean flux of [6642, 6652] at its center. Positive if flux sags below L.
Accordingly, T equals -0.35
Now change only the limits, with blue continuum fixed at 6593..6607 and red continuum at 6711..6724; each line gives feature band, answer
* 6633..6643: 0.16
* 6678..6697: 0.47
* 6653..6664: 0.27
